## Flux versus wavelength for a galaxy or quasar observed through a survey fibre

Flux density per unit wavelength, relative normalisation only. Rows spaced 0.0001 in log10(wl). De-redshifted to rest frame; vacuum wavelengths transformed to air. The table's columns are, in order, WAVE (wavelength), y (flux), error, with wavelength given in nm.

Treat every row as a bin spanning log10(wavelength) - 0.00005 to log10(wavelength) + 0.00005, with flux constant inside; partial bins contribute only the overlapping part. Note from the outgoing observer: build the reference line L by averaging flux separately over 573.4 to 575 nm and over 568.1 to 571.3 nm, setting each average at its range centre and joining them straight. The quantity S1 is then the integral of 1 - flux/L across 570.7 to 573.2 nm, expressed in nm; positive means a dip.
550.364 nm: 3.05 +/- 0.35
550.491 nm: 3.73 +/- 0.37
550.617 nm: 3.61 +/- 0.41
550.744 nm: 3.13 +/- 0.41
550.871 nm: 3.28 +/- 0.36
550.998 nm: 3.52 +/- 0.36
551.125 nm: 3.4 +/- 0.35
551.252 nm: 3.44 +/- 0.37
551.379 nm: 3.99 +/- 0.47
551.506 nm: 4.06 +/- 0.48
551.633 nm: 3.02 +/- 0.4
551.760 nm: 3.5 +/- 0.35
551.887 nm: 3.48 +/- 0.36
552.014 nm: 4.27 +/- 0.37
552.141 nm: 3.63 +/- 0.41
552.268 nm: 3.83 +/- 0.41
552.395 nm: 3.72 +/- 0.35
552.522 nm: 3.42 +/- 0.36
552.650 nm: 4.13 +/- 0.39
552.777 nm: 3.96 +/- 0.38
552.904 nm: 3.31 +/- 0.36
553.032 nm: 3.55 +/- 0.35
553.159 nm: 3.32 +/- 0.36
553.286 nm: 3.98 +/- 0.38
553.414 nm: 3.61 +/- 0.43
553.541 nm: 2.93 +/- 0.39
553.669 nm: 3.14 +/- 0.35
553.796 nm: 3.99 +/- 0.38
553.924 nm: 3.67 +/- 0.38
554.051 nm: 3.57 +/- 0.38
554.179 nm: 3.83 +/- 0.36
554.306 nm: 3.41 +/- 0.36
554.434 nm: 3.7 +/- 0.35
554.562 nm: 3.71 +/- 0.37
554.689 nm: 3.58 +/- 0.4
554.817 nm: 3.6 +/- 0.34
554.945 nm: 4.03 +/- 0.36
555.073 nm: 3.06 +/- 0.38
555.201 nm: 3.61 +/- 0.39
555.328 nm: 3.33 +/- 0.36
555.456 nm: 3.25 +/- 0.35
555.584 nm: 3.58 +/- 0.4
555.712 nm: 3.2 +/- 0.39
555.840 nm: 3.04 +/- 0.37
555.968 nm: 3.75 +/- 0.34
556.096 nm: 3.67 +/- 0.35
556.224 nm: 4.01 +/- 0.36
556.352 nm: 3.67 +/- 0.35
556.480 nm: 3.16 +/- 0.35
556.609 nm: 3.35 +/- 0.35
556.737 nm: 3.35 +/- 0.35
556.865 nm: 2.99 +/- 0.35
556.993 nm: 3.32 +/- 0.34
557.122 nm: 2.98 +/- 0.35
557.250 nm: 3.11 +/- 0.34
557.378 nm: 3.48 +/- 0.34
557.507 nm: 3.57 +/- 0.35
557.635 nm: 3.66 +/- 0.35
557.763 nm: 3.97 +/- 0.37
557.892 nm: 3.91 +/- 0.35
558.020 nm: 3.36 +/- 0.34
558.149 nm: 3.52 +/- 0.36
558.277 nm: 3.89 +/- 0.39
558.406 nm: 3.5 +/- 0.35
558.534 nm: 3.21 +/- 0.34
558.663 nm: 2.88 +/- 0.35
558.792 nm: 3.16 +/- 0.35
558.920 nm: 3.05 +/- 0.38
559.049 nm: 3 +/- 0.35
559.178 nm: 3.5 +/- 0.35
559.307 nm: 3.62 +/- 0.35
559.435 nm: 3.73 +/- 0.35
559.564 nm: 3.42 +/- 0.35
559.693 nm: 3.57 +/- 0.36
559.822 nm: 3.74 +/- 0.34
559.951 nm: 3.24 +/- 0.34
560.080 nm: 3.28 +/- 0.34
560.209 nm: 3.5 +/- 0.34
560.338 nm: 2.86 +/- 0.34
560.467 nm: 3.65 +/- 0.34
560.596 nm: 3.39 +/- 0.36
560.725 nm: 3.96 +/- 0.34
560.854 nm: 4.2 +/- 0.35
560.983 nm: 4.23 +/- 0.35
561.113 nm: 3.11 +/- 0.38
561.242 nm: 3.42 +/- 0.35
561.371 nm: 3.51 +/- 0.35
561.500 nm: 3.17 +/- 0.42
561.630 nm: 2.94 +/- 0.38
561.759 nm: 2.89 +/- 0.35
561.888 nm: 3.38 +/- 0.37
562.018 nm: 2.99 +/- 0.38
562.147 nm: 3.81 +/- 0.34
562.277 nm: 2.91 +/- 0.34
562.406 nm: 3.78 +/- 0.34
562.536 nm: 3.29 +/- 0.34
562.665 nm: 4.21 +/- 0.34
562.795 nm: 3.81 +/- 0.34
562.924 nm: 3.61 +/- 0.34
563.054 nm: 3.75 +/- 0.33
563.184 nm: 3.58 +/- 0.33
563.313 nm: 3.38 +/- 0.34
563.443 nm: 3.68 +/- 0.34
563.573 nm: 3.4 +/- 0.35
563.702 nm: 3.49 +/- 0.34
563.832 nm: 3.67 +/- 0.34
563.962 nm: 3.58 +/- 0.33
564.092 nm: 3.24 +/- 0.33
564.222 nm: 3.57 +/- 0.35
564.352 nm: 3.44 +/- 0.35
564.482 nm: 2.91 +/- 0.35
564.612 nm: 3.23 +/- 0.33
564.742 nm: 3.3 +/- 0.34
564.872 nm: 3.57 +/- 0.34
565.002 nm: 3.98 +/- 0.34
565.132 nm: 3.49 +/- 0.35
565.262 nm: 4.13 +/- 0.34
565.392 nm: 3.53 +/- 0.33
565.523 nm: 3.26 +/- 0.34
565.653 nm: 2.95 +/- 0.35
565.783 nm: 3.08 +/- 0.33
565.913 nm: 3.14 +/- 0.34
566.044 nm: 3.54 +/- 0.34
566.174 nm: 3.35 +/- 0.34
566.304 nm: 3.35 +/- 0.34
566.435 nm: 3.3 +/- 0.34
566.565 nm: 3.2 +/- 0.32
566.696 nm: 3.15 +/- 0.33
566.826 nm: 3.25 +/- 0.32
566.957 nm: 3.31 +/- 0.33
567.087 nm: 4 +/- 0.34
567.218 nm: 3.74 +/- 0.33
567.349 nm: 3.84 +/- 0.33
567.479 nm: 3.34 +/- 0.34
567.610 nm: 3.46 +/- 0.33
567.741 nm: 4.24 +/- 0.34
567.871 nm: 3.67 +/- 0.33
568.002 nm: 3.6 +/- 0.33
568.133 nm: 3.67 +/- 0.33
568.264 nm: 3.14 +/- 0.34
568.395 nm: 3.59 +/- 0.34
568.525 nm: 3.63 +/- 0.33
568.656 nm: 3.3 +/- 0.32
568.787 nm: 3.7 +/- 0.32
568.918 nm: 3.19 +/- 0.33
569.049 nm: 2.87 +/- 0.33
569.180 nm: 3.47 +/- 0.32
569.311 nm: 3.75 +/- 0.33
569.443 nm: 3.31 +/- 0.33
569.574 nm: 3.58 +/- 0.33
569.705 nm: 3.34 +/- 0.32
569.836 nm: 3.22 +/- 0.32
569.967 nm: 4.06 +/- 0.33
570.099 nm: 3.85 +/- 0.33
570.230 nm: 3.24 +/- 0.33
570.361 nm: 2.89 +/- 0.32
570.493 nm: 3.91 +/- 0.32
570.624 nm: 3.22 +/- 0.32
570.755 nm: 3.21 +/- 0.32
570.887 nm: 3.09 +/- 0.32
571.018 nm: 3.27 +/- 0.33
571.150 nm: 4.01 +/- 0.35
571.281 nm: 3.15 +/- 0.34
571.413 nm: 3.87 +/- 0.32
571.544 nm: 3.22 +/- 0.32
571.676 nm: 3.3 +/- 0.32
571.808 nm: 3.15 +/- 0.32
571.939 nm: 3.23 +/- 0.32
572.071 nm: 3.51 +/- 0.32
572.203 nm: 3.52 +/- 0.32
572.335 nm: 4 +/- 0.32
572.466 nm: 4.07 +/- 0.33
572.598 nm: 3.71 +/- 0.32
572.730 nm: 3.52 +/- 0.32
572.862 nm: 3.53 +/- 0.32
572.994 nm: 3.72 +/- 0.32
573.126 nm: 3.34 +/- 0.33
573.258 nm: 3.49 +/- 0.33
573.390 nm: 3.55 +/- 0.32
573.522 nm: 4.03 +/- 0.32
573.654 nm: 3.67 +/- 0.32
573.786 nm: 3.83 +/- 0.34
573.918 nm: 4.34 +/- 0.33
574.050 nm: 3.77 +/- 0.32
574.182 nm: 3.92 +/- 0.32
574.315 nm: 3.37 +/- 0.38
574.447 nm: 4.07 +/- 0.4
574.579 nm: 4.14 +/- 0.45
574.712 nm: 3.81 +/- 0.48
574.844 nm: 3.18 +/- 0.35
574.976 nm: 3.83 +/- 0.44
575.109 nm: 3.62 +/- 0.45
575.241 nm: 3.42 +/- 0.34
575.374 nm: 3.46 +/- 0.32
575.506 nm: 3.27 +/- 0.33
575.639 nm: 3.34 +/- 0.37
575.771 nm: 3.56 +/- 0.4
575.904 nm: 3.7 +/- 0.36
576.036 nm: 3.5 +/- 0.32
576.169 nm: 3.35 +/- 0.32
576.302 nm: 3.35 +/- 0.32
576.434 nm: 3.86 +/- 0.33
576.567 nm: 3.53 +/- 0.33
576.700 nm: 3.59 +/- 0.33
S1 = 0.09 nm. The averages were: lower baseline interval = 3.43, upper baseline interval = 3.82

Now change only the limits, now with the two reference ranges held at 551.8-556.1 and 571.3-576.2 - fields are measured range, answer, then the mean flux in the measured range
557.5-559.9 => 0.07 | 3.48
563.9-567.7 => 0.19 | 3.43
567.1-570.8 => 0.10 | 3.51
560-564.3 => 0.13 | 3.49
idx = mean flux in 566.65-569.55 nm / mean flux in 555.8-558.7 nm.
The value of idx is 1.02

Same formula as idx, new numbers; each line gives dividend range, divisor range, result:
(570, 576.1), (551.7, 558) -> 1.01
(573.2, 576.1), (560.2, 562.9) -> 1.06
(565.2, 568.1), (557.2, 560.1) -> 1.01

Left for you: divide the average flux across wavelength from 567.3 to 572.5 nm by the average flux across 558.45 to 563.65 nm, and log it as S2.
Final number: 1.0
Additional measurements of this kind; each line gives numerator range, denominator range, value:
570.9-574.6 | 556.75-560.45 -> 1.07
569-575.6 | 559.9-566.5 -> 1.03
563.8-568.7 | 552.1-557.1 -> 0.98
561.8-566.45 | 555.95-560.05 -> 1.01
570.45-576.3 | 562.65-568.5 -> 1.02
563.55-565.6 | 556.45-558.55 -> 1.01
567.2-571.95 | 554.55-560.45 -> 1.01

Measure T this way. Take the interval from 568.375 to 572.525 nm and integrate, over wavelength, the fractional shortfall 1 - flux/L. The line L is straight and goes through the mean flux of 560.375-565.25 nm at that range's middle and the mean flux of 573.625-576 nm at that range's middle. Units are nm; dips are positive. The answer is 0.183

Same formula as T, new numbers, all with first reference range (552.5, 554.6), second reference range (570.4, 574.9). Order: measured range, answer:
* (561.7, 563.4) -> 0.05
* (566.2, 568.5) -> 0.05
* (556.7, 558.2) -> 0.07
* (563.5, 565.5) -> 0.06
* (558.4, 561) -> 0.11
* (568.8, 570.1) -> 0.05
